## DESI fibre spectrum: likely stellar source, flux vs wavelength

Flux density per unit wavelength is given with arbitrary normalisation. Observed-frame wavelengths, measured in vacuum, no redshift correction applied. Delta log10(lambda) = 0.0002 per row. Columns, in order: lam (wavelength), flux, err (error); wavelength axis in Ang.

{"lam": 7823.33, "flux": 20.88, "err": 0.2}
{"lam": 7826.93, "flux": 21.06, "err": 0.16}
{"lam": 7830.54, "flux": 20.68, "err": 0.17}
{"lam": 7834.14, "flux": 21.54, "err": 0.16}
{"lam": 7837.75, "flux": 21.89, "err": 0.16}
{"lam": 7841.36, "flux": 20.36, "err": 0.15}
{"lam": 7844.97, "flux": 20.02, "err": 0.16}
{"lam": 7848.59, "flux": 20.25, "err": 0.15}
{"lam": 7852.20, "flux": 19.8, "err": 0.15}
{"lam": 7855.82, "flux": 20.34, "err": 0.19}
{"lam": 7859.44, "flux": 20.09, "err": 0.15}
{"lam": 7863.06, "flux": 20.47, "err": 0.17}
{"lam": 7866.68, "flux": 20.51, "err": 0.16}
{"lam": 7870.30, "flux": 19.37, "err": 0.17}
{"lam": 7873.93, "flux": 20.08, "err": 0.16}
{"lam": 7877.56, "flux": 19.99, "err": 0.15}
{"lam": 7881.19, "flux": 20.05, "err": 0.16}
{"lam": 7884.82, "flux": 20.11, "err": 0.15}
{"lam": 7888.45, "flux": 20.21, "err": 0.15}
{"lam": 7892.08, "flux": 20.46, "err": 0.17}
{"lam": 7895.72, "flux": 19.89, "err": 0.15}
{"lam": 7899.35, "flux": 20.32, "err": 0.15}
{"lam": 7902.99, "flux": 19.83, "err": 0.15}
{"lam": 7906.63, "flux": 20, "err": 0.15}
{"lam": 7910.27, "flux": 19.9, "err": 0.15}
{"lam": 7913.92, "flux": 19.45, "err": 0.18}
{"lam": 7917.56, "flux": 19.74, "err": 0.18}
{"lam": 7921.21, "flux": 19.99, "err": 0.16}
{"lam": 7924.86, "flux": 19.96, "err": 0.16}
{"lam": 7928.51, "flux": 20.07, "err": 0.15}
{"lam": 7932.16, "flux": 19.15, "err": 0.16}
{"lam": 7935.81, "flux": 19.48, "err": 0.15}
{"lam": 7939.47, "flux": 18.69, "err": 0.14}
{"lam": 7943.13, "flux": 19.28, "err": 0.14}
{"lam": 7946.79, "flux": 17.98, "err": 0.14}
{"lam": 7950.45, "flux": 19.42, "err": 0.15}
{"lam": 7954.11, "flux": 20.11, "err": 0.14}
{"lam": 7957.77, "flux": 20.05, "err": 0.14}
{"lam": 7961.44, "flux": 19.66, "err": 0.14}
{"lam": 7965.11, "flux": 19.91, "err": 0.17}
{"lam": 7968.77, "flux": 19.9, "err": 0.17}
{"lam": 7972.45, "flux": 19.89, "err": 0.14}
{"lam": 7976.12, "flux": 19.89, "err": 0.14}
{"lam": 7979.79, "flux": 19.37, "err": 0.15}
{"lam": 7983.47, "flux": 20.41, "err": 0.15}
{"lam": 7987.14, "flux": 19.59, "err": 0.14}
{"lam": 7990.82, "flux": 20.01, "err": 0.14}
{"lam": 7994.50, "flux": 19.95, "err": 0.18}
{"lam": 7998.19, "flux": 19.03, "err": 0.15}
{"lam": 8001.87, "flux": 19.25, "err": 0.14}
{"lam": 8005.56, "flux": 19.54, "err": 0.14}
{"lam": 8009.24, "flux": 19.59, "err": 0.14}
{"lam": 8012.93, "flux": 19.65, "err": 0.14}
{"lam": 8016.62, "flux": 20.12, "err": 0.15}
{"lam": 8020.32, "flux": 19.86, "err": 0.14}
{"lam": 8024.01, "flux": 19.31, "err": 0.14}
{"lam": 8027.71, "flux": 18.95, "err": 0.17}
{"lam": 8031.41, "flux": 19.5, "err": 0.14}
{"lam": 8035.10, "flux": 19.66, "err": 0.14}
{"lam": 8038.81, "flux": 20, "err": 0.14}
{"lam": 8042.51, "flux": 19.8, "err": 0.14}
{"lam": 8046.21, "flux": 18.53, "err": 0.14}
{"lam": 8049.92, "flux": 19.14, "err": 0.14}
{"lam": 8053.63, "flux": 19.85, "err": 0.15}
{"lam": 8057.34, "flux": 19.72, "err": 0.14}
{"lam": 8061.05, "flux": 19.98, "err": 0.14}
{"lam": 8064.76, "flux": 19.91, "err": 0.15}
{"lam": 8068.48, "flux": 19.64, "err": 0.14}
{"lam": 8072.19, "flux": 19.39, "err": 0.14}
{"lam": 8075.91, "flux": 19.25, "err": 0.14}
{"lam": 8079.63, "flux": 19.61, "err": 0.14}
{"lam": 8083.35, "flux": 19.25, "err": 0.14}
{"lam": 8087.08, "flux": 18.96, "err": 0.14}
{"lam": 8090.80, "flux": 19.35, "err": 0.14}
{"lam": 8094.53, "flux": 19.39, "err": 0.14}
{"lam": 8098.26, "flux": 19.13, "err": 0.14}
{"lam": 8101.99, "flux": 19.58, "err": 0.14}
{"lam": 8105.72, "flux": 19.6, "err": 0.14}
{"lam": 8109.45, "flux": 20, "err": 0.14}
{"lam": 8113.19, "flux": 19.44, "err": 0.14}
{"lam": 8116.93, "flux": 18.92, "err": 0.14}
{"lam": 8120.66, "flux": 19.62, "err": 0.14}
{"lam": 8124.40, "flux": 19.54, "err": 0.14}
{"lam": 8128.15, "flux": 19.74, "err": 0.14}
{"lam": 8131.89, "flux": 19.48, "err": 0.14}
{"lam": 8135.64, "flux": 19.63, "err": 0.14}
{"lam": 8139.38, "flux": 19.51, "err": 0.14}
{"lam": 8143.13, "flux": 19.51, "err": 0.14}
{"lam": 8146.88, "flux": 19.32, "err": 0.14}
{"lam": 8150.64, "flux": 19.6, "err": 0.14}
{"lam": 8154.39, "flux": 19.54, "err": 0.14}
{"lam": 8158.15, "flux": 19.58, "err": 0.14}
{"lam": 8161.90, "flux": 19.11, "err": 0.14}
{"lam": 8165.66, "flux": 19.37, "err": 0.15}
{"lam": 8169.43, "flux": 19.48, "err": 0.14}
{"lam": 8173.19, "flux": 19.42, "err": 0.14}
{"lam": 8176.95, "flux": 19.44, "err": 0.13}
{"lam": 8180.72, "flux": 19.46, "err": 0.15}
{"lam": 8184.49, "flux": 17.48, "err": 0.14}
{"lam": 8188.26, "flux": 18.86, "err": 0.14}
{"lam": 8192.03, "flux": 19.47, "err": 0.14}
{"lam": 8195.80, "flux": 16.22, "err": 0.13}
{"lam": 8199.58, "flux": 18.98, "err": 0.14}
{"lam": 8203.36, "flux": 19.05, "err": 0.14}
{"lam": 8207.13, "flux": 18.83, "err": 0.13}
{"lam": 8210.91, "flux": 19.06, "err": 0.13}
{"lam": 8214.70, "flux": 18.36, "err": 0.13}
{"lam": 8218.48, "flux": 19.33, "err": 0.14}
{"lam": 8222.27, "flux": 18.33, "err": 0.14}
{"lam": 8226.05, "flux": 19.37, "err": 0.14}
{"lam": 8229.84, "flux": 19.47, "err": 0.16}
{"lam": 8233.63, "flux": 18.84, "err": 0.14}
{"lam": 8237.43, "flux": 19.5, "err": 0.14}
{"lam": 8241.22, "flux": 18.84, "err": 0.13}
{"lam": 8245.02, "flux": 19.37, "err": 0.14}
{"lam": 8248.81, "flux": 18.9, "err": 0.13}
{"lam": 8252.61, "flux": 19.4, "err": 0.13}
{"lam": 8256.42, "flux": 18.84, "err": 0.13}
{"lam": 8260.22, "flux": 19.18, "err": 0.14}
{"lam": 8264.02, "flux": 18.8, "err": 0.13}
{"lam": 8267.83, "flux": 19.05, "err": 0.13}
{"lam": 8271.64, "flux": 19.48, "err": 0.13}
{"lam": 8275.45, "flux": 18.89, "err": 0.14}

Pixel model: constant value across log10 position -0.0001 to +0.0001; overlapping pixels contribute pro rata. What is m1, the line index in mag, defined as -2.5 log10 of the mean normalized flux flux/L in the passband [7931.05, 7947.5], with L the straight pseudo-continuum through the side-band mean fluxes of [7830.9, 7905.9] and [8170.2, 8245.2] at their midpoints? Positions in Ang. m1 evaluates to 0.06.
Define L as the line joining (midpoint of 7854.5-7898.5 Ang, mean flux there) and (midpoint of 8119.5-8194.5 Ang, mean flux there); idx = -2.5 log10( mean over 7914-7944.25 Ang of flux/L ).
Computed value 0.024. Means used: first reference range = 20.1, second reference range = 19.3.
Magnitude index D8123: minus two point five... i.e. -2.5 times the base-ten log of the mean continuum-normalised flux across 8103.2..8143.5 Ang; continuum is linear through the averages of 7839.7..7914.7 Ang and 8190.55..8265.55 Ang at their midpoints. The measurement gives -0.02 mag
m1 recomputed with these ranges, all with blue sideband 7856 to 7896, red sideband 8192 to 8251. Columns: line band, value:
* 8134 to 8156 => -0.02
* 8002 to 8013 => 0.01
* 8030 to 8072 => -0.01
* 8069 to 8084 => 0.00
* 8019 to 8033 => 0.01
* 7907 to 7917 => 0.01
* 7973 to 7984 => 0.00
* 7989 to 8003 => 0.01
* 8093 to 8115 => -0.01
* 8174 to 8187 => 0.01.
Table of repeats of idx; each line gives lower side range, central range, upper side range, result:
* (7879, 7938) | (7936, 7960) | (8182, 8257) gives 0.028 mag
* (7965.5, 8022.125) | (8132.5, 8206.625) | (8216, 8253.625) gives 0.010 mag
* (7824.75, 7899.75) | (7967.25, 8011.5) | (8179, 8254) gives 0.007 mag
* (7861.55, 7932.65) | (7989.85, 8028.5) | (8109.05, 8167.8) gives 0.010 mag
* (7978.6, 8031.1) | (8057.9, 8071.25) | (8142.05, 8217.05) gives -0.022 mag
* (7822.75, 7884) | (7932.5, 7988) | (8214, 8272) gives 0.026 mag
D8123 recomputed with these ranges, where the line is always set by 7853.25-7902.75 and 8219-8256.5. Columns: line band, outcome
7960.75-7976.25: 0.00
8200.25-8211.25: 0.01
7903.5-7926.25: 0.01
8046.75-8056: 0.02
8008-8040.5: 0.01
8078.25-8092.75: 0.01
